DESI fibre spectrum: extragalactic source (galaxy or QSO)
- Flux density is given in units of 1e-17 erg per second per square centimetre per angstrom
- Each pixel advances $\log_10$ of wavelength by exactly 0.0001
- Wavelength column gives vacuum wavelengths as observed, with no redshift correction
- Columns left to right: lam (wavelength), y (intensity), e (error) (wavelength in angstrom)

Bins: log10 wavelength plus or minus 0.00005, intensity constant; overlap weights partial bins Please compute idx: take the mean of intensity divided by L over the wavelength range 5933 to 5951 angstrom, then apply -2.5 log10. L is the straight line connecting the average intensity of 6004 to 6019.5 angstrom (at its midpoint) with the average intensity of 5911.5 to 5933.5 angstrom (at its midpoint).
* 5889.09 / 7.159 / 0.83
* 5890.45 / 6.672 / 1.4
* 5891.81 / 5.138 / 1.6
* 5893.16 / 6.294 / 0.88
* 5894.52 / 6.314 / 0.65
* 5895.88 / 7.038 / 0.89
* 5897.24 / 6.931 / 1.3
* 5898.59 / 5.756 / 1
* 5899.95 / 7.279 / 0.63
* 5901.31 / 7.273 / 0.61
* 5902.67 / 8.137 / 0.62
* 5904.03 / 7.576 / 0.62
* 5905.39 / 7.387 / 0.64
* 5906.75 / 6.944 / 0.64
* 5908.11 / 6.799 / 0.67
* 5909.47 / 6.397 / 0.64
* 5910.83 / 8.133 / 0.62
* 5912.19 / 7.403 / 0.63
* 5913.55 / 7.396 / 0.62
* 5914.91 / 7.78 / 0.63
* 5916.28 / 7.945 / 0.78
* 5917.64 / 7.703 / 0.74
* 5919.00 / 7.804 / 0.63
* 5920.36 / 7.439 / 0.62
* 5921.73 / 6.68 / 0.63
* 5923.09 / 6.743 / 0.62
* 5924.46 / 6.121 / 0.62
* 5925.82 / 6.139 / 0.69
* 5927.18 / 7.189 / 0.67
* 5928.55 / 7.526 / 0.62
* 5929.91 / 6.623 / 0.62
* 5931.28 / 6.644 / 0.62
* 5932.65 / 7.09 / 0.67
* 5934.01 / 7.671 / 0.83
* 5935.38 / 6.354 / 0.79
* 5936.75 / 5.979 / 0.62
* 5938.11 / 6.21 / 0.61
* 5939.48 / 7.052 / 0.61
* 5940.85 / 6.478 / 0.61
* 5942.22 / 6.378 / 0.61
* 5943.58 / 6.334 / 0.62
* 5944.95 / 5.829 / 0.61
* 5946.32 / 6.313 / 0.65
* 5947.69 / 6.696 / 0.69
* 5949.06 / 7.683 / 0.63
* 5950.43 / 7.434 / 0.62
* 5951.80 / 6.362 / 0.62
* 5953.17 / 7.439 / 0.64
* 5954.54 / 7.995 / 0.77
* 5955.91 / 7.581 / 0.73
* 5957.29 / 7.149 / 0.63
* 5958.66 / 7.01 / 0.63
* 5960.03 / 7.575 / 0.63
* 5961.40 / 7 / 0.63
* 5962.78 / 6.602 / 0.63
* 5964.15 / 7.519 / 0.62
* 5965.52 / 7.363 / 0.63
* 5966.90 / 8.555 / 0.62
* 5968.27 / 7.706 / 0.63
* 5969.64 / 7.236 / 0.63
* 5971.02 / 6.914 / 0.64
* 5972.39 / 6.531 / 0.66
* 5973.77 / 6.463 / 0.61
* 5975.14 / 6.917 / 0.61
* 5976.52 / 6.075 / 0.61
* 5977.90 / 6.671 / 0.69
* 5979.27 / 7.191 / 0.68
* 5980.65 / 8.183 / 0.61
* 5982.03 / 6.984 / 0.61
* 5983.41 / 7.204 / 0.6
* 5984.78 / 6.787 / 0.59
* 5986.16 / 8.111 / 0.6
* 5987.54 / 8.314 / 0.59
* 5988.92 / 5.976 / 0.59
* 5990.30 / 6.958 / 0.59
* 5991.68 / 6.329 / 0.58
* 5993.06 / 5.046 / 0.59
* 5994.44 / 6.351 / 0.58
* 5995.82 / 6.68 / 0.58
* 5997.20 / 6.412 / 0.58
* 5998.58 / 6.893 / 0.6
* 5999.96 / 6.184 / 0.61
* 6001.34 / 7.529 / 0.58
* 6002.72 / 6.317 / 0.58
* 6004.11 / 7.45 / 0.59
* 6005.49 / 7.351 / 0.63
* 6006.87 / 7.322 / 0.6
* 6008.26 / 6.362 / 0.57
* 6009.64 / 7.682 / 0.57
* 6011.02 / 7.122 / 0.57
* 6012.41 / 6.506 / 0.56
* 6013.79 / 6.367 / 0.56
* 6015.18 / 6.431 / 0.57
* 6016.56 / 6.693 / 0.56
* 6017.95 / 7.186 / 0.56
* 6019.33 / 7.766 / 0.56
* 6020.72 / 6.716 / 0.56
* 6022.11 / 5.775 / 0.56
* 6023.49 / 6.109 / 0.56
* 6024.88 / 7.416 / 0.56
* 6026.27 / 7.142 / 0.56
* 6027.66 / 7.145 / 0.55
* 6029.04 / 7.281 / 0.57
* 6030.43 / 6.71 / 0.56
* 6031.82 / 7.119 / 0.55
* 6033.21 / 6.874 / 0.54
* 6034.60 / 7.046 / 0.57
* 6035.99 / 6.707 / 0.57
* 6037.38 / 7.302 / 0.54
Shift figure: 0.07 mag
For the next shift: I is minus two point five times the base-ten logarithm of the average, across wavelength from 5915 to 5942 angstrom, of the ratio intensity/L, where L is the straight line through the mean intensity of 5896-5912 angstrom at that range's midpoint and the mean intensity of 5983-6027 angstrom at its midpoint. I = 0.02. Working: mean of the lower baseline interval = 7.15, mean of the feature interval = 6.92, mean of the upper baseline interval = 6.83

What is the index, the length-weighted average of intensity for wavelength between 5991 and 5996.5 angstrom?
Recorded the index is 6.1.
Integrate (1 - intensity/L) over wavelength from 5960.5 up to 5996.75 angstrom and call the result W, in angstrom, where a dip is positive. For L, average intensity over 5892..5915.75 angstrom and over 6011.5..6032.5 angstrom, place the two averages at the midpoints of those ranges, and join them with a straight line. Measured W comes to -0.4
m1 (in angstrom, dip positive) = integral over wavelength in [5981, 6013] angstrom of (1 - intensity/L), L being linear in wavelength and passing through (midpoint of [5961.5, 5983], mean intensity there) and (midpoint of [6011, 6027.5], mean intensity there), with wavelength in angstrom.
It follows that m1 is 0.2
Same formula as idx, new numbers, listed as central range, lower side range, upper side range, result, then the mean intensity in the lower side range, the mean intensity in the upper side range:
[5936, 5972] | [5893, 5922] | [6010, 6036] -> 0.01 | 7.22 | 6.86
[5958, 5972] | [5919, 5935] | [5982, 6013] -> -0.07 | 6.92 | 6.86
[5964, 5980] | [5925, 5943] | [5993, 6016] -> -0.05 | 6.71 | 6.75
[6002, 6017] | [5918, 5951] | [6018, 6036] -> 0.00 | 6.77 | 6.93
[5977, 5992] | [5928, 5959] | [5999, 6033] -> -0.04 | 6.86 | 6.9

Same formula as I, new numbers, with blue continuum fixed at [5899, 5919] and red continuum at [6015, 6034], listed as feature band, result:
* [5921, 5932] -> 0.099 mag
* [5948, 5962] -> -0.014 mag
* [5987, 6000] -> 0.085 mag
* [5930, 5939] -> 0.101 mag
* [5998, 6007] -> 0.001 mag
